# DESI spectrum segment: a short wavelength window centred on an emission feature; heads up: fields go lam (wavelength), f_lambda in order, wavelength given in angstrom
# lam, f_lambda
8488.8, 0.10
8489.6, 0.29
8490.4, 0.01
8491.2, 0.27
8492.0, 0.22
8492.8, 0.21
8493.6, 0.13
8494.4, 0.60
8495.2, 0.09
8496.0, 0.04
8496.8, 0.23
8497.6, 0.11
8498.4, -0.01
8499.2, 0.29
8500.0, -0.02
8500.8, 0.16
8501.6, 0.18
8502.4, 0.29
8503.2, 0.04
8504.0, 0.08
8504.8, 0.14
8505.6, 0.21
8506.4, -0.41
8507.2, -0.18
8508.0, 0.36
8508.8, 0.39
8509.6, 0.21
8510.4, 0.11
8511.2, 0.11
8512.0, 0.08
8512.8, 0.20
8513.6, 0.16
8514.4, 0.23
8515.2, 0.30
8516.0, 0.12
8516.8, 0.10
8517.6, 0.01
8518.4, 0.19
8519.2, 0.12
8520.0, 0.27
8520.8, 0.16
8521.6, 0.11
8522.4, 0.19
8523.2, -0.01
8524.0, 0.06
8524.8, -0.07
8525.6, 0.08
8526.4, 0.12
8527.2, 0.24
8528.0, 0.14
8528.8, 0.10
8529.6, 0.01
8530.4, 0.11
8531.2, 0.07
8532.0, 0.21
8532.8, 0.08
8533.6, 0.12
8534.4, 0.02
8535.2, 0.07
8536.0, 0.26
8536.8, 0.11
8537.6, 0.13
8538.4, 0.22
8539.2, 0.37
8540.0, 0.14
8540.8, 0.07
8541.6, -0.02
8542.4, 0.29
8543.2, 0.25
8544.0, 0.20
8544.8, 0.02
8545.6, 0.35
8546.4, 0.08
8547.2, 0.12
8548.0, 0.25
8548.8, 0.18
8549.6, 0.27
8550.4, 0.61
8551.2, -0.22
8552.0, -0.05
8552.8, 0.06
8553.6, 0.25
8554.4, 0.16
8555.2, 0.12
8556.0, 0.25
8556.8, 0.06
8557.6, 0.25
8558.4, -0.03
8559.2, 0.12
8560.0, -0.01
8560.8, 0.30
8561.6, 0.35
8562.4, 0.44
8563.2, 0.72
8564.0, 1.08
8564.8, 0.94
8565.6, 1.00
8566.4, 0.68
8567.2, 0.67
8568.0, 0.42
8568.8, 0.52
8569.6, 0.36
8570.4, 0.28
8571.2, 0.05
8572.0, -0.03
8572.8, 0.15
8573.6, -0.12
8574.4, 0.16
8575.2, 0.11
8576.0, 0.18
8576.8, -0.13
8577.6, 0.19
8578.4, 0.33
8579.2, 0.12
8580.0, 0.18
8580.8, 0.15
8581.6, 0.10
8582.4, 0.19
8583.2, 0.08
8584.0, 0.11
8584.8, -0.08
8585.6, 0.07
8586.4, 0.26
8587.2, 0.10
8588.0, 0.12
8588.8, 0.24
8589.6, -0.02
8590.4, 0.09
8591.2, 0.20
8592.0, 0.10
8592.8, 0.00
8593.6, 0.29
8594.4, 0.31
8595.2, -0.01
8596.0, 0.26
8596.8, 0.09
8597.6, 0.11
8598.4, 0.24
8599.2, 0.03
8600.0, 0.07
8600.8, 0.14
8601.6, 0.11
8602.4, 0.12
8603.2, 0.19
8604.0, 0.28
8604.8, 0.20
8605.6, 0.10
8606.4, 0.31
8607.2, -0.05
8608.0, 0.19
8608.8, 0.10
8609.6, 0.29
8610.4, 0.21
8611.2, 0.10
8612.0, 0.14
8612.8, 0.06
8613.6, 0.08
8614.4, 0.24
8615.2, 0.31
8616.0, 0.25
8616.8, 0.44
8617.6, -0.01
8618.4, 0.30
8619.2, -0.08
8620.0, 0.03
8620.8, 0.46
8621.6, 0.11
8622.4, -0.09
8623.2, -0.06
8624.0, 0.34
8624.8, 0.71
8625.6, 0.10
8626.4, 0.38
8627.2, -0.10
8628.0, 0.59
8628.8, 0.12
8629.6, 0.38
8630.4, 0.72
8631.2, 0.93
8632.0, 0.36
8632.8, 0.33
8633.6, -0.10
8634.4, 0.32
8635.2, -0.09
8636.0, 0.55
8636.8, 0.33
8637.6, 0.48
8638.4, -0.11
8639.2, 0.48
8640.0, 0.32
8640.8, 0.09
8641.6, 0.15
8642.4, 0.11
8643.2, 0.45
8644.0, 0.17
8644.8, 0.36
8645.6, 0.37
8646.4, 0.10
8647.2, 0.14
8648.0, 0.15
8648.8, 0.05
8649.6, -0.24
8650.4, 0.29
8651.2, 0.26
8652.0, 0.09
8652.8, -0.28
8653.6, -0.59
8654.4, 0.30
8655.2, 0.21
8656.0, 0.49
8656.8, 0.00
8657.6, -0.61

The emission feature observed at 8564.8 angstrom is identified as H-gamma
